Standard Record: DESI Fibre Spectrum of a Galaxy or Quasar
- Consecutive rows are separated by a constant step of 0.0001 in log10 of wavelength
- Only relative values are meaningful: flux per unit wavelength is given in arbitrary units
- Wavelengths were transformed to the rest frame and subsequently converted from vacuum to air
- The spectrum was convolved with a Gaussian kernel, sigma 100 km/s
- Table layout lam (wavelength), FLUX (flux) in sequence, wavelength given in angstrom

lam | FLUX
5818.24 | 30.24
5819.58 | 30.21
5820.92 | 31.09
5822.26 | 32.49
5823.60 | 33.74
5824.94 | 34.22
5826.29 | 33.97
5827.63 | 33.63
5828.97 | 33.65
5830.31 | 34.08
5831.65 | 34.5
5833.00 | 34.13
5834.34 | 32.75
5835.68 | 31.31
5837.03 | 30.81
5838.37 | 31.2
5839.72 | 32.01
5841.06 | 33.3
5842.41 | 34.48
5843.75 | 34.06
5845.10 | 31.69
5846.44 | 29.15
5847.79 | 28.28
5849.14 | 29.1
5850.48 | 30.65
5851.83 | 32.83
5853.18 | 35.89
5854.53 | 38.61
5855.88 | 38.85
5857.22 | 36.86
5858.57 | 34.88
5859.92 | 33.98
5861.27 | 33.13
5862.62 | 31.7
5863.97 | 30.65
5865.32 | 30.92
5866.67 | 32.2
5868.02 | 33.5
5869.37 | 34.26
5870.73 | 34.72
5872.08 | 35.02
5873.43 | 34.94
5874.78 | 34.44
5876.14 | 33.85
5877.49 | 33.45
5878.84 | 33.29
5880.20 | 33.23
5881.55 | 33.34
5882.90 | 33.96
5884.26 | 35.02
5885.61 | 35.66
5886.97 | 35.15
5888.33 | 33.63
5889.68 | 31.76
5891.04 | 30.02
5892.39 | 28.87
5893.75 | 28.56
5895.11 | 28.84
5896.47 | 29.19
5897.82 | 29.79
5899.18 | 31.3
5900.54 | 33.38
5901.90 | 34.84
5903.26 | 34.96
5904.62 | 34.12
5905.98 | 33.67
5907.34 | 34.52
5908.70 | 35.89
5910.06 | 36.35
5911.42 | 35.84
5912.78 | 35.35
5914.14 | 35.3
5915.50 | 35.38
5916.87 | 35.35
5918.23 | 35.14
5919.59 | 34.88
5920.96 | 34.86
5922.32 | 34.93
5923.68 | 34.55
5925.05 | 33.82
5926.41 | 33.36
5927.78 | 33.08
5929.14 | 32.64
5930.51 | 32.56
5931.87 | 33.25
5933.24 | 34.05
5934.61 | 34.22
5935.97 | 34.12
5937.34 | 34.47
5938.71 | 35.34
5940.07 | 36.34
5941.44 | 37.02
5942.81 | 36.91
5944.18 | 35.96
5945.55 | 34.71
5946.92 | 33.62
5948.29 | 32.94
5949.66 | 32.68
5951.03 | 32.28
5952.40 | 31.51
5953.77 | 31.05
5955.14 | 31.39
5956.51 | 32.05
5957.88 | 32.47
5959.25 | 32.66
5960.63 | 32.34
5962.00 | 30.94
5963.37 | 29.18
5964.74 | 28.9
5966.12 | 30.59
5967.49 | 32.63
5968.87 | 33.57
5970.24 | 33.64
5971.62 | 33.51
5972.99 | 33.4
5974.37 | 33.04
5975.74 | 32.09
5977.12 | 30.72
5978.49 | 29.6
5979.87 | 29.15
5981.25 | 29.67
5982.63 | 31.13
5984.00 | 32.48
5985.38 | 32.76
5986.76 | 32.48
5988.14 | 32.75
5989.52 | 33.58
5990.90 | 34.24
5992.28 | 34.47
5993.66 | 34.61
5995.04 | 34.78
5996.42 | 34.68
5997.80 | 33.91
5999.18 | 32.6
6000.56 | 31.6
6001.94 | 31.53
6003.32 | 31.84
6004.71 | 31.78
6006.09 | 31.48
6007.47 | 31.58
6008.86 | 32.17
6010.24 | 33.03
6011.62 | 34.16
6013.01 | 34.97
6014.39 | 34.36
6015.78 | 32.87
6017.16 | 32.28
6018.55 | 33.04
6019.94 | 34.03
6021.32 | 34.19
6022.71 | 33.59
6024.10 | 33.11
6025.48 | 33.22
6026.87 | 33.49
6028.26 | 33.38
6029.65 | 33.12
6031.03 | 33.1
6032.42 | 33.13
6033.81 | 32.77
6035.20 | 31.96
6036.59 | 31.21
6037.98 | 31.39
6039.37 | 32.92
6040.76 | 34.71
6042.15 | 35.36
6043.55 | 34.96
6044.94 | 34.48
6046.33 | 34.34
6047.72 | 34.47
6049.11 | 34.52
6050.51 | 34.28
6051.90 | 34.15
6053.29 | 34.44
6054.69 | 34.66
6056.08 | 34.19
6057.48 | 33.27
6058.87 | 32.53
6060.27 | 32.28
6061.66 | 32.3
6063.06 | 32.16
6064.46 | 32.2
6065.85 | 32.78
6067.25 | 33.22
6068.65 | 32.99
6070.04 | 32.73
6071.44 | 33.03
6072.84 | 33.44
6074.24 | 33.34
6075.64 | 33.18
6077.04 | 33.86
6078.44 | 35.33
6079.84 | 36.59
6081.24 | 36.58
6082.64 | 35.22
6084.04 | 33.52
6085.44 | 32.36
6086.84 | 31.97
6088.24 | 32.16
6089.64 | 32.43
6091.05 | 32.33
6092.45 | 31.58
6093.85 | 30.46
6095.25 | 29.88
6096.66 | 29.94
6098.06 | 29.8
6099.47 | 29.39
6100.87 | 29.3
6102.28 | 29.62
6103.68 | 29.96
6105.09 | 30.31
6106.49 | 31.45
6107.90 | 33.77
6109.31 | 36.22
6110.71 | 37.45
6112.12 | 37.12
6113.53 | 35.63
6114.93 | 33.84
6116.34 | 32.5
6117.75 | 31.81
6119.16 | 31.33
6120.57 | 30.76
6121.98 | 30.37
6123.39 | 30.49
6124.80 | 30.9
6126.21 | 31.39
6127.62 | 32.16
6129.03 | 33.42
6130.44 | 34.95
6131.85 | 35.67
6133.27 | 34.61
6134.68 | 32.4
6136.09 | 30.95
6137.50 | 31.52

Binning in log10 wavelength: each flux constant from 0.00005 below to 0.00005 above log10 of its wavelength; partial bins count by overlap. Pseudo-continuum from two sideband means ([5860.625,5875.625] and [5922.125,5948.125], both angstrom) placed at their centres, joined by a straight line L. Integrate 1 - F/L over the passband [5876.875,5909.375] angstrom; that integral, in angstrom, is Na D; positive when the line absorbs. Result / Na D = 0.9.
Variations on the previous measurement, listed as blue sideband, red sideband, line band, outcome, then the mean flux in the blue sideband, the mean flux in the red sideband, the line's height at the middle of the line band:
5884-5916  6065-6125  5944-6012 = 1.2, 33.2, 32.6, 33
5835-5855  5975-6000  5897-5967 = -2.7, 32.2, 32.5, 32.4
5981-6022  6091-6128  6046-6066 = -0.7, 33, 31.8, 32.4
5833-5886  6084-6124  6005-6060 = -1.8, 33.3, 32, 32.4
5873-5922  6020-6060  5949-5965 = 1.0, 33.6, 33.6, 33.6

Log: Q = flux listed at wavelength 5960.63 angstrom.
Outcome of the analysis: 32.34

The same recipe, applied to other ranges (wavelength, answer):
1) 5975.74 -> 32.09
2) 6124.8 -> 30.9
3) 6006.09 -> 31.48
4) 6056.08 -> 34.19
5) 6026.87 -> 33.49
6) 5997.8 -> 33.91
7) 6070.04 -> 32.73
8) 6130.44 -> 34.95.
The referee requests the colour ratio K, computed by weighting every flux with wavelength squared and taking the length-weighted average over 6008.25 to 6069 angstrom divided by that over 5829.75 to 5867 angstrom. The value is 1.1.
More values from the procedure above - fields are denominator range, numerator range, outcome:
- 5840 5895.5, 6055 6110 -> 1.06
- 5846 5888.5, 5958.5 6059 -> 1.03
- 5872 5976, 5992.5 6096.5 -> 1.04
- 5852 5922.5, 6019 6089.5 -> 1.05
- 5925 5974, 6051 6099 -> 1.04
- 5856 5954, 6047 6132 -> 1.04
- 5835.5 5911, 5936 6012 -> 1.02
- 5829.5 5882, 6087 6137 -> 1.05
